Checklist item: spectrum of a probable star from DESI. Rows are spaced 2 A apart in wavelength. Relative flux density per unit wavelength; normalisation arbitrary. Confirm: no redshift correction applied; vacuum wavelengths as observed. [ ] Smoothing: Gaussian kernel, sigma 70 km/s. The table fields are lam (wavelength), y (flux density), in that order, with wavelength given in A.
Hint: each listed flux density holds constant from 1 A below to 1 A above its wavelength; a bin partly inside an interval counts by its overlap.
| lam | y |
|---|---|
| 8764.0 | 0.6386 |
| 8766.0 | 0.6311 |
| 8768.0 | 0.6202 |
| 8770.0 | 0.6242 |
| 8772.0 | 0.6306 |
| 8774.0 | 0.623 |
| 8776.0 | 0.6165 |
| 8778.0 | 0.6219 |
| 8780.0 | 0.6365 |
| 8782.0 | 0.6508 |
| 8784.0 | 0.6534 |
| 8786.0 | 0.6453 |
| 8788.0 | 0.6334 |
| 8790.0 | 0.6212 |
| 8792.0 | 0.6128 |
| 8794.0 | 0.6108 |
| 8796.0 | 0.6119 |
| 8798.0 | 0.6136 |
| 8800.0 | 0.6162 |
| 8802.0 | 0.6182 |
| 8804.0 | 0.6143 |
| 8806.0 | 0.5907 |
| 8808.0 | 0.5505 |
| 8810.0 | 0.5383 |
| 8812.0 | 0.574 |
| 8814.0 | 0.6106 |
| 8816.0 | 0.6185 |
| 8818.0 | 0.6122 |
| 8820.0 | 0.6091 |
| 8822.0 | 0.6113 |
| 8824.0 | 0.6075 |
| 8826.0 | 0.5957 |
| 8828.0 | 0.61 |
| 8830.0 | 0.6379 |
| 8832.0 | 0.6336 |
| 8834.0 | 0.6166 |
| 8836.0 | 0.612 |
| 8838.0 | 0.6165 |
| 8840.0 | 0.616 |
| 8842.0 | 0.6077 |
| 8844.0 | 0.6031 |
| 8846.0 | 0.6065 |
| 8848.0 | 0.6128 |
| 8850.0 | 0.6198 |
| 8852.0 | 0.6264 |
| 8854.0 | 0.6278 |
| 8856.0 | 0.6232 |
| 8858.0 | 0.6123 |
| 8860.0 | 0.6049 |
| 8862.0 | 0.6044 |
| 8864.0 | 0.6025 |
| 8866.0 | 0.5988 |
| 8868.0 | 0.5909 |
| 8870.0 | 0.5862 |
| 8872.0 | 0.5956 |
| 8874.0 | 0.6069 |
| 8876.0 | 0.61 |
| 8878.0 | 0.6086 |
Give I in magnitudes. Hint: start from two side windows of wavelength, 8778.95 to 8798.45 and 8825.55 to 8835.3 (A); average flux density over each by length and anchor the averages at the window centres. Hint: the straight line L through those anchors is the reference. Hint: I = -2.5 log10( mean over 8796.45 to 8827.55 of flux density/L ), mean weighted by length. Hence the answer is 0.04 mag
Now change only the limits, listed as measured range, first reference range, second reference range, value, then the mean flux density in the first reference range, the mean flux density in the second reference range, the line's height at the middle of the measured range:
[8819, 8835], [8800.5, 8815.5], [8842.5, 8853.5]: -0.03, 0.587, 0.614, 0.6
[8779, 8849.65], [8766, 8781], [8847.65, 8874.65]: 0.01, 0.625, 0.608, 0.617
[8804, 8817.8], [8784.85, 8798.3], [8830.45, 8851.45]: 0.06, 0.622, 0.615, 0.619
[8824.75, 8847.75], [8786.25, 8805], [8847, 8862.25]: 0.01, 0.618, 0.617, 0.617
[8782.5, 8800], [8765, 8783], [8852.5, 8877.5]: 0.00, 0.628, 0.606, 0.624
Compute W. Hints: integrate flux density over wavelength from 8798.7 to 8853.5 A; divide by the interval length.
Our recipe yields 0.607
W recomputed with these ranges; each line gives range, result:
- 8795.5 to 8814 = 0.592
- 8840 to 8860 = 0.615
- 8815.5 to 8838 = 0.615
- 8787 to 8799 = 0.617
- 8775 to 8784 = 0.634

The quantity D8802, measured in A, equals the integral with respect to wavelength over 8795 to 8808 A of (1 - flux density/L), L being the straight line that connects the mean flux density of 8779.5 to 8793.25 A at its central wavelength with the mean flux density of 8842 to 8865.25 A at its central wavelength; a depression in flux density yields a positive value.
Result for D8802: 0.50 A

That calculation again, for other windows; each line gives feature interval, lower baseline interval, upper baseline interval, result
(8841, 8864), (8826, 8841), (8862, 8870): -0.27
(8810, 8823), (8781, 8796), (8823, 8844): 0.42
